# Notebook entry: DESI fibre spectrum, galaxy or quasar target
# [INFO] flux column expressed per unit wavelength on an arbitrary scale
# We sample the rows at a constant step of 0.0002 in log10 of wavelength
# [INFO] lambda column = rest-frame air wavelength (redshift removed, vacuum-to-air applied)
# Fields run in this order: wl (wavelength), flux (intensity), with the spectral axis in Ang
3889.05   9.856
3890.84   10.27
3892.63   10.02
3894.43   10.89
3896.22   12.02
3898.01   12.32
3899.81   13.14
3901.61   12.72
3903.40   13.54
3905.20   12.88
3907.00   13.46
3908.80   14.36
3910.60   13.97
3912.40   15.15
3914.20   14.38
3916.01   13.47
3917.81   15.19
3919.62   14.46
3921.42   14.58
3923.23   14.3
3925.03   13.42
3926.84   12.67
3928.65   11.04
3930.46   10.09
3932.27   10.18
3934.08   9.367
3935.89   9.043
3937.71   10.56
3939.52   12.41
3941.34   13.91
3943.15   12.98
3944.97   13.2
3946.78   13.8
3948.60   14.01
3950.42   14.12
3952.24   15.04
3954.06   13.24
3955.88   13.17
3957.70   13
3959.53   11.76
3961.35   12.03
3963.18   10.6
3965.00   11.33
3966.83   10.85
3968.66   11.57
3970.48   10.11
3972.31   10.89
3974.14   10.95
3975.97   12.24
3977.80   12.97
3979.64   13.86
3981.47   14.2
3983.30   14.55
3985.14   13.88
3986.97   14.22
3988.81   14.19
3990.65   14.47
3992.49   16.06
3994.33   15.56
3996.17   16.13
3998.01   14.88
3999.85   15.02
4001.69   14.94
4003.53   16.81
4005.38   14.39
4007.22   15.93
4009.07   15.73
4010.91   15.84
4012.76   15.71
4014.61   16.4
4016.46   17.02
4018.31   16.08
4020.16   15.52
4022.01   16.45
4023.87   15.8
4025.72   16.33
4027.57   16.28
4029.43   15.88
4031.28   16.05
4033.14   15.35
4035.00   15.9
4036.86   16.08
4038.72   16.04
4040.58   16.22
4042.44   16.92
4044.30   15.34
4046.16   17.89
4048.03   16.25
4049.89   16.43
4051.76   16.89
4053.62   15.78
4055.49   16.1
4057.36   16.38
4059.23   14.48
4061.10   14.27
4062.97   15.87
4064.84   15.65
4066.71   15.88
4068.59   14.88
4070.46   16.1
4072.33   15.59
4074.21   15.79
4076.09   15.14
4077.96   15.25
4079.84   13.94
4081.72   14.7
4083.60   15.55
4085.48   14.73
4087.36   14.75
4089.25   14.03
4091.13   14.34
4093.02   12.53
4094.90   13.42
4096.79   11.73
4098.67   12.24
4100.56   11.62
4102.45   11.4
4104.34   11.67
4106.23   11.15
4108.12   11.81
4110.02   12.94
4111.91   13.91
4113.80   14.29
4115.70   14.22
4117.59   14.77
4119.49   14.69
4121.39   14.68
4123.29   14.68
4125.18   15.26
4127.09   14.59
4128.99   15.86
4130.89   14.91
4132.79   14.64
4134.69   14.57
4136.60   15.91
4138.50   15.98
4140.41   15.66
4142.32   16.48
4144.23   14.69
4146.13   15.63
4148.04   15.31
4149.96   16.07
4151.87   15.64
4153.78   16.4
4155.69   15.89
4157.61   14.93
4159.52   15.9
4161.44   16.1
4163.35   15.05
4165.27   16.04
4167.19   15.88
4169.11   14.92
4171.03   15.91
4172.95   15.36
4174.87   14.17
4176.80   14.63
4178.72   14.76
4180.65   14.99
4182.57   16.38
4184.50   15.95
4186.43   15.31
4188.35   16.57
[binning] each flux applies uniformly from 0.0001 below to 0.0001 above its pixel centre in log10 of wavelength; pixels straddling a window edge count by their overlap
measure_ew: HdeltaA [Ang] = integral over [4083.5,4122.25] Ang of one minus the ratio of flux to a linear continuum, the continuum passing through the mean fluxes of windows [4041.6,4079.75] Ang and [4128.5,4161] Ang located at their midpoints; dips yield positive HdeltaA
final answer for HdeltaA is 5.9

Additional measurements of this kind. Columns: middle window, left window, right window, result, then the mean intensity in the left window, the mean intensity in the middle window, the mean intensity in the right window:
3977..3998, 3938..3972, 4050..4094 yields -2.0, 12.6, 14.6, 15.2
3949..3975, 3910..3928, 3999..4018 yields 4.9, 14.1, 12.1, 15.8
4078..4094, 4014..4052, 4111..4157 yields 1.3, 16.2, 14.4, 15.2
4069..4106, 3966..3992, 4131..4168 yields 1.8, 12.8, 13.9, 15.6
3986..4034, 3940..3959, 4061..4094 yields -4.8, 13.6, 15.7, 15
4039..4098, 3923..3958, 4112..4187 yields -4.5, 12.4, 15.2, 15.3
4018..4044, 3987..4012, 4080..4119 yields -2.4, 15.3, 16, 13.3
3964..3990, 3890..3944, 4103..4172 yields 1.2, 12.6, 12.6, 14.9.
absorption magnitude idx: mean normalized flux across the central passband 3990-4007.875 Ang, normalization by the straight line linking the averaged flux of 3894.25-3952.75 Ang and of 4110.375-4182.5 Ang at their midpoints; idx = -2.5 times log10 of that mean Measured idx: -0.13 mag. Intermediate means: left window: 12.9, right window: 15.2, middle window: 15.4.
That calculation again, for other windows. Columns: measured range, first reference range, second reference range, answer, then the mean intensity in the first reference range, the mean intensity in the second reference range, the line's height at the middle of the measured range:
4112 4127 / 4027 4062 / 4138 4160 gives 0.085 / 16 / 15.7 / 15.8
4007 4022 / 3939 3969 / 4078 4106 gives -0.227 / 12.8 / 13.3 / 13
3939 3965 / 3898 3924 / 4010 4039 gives 0.128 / 13.9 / 16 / 14.7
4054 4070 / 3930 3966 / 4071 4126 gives -0.152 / 12.2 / 13.8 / 13.4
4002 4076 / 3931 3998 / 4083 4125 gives -0.210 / 12.8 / 13.4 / 13.1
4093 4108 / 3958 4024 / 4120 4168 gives 0.254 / 14.1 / 15.5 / 15.1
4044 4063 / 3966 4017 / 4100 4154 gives -0.118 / 14.3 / 14.5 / 14.3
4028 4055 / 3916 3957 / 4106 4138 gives -0.184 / 12.8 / 14.4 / 13.7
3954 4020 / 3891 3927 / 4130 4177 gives 0.006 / 13.3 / 15.5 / 14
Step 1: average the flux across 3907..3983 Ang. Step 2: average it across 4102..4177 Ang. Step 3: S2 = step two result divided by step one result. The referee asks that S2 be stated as 1.17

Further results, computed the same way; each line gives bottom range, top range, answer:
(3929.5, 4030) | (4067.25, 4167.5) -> 1.06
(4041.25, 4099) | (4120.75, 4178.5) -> 1.02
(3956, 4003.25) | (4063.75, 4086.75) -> 1.15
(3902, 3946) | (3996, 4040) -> 1.23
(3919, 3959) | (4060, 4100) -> 1.15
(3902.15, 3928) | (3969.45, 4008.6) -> 1.01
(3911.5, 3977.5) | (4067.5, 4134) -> 1.13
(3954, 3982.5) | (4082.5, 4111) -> 1.08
